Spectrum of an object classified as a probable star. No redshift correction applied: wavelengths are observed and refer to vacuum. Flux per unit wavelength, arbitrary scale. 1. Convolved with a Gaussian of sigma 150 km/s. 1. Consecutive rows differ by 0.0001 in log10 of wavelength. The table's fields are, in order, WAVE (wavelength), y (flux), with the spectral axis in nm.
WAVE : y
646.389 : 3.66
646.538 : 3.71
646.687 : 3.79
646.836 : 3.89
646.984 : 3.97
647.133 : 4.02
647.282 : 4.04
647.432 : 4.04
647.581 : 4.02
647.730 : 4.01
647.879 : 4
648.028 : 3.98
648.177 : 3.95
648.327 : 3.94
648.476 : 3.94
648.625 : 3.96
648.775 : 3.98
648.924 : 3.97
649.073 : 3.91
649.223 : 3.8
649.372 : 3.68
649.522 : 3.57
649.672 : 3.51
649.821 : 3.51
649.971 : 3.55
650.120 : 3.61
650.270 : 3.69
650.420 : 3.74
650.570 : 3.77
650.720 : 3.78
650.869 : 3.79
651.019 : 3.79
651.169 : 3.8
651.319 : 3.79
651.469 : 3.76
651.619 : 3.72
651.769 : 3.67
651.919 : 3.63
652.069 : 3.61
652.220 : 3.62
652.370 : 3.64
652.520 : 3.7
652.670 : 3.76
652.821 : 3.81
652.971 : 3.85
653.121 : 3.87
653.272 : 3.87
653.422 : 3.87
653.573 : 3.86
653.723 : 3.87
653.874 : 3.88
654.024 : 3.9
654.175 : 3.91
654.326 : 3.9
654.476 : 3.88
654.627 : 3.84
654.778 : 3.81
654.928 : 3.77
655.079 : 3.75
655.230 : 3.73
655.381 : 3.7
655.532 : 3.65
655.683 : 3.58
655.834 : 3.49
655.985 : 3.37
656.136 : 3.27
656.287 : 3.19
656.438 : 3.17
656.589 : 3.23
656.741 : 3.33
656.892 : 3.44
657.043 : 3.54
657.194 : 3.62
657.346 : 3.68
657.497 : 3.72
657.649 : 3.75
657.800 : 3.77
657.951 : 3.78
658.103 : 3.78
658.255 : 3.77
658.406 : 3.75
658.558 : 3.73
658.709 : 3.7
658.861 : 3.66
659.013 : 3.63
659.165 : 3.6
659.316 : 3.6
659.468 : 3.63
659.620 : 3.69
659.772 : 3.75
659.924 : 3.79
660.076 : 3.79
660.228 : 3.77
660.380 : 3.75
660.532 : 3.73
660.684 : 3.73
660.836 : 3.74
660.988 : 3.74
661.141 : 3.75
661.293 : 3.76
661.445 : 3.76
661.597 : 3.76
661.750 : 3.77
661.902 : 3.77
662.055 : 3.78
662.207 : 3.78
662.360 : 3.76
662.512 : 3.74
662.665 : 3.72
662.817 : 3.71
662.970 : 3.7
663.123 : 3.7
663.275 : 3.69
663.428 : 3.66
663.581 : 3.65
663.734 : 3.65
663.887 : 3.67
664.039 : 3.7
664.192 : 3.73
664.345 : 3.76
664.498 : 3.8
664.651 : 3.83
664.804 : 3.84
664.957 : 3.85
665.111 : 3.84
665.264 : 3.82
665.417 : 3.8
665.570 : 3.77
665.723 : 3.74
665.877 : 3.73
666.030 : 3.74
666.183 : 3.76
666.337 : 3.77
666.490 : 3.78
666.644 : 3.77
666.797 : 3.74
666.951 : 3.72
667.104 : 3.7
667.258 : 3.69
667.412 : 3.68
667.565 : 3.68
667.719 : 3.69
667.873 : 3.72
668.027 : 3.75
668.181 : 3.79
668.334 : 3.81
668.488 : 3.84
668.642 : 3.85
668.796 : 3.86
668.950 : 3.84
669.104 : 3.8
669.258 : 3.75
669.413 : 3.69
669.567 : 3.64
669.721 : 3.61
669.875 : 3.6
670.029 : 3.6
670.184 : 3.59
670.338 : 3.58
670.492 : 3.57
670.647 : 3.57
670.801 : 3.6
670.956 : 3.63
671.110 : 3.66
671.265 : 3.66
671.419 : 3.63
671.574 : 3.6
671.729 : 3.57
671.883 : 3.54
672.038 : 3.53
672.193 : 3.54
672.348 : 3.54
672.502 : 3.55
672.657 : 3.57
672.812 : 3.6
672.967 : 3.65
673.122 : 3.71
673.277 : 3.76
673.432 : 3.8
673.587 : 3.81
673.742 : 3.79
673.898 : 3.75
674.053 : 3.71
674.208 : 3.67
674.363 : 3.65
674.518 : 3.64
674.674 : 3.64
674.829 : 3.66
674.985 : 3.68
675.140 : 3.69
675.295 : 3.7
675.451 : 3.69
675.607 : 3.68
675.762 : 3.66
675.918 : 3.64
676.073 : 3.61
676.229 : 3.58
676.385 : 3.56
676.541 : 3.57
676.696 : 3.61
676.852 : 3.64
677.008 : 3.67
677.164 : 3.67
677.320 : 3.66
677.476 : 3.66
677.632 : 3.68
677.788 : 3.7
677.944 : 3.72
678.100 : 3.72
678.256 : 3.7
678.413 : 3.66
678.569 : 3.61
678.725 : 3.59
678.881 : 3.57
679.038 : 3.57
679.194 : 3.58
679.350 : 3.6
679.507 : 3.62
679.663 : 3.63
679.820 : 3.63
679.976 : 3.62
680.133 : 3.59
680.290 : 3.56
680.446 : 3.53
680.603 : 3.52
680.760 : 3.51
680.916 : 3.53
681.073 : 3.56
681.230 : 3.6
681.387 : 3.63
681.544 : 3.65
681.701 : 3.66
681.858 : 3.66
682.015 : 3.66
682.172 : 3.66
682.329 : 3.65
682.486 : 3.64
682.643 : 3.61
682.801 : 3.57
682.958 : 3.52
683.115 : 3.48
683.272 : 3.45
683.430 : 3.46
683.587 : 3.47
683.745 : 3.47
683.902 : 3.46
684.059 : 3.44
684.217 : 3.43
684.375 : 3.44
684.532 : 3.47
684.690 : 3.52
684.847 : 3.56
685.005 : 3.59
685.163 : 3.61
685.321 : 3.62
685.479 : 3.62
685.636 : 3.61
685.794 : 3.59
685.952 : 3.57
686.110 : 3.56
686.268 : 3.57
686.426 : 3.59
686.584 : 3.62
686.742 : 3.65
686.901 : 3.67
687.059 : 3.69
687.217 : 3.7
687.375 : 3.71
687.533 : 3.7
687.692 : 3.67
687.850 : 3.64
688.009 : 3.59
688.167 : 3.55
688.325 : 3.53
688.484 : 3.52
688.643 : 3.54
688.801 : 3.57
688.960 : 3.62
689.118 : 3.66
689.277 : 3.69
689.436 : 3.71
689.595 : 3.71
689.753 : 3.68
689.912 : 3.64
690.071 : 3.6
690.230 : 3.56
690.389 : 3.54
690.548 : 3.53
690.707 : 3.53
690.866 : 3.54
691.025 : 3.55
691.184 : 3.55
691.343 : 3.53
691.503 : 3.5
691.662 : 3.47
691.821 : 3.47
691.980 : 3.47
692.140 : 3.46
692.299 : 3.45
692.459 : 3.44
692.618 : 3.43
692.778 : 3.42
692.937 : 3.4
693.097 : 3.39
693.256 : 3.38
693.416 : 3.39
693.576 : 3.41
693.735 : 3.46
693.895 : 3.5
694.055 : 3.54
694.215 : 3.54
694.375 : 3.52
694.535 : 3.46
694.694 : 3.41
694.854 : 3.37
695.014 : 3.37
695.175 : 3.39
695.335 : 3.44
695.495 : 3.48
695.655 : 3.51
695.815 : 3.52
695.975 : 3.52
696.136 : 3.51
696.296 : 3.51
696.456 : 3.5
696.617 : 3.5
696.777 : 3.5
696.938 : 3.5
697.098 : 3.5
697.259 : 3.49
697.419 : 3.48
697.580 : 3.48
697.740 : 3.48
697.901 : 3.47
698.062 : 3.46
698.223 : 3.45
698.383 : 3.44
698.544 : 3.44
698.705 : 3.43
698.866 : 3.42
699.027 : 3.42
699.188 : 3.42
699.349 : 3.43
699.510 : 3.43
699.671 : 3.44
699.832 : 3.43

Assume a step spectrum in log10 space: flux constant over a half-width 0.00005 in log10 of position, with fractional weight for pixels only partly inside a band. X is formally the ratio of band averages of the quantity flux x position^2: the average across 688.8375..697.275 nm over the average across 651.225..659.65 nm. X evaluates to 1.06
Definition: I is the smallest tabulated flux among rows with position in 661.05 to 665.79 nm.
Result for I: 3.65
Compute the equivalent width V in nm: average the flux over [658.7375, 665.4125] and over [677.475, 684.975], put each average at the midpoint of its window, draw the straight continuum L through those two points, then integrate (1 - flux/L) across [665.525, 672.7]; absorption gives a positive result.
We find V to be -0.01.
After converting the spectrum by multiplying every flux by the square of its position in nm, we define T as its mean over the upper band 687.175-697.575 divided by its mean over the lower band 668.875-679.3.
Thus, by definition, 1.0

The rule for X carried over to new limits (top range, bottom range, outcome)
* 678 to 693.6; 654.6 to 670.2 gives 1.03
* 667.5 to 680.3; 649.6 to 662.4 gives 1.04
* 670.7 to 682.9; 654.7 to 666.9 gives 1.03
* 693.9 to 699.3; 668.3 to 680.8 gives 1.01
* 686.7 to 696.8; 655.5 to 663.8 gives 1.06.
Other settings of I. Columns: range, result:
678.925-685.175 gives 3.43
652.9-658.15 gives 3.17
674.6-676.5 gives 3.56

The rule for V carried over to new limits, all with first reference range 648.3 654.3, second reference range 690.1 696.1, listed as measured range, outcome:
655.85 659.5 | 0.15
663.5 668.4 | -0.11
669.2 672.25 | 0.02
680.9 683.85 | -0.02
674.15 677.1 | -0.04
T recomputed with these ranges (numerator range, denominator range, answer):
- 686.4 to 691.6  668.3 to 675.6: 1.03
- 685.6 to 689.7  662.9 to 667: 1.03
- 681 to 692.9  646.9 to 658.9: 1.06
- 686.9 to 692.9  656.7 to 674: 1.04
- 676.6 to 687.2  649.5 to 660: 1.06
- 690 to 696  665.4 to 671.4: 1.01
